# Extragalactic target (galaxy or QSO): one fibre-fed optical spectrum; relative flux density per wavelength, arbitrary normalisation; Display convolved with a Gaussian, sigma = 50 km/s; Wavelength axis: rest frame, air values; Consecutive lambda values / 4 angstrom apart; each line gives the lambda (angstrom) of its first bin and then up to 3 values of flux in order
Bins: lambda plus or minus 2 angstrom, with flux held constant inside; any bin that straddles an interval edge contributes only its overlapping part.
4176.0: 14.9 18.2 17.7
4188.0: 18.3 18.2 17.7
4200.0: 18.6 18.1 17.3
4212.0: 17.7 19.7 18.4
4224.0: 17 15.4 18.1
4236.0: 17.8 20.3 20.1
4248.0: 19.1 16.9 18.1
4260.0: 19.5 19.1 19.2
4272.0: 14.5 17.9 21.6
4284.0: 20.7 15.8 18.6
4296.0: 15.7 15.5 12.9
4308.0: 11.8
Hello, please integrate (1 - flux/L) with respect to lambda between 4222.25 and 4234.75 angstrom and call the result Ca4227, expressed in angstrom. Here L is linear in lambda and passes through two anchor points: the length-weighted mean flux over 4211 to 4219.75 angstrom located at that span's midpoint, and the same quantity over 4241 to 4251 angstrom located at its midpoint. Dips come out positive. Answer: 1.41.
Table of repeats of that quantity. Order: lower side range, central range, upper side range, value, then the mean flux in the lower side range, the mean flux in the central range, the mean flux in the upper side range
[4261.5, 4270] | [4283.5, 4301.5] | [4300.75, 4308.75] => -2.5 angstrom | 19.2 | 17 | 12.9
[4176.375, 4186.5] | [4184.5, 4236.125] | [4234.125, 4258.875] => 0.5 angstrom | 17.5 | 17.9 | 18.7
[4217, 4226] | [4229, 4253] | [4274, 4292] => -0.5 angstrom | 17.9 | 18.7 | 19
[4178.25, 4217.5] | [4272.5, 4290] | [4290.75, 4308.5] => -3.4 angstrom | 18.1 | 18.6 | 15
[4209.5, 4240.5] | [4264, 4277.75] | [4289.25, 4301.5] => -0.3 angstrom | 17.9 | 17.5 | 16.6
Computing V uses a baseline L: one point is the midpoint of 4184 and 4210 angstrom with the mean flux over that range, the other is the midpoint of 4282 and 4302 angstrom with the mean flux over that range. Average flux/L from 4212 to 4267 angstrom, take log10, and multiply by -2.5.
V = -0.04 mag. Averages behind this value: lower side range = 18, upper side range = 17.3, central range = 18.4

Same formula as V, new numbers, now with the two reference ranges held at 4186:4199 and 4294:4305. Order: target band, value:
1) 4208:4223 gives -0.06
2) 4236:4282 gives -0.16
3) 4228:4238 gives -0.04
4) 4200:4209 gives -0.01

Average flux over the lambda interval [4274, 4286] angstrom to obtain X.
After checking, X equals 20.1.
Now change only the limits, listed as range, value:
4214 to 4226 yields 18.4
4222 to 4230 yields 16.2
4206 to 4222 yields 18.3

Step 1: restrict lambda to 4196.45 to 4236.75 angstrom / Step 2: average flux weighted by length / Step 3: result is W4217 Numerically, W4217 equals 17.8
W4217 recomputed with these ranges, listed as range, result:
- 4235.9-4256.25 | 18.9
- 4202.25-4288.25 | 18.3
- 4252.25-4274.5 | 18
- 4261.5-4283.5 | 18.6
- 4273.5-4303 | 17.7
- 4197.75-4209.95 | 18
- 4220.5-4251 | 18.2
